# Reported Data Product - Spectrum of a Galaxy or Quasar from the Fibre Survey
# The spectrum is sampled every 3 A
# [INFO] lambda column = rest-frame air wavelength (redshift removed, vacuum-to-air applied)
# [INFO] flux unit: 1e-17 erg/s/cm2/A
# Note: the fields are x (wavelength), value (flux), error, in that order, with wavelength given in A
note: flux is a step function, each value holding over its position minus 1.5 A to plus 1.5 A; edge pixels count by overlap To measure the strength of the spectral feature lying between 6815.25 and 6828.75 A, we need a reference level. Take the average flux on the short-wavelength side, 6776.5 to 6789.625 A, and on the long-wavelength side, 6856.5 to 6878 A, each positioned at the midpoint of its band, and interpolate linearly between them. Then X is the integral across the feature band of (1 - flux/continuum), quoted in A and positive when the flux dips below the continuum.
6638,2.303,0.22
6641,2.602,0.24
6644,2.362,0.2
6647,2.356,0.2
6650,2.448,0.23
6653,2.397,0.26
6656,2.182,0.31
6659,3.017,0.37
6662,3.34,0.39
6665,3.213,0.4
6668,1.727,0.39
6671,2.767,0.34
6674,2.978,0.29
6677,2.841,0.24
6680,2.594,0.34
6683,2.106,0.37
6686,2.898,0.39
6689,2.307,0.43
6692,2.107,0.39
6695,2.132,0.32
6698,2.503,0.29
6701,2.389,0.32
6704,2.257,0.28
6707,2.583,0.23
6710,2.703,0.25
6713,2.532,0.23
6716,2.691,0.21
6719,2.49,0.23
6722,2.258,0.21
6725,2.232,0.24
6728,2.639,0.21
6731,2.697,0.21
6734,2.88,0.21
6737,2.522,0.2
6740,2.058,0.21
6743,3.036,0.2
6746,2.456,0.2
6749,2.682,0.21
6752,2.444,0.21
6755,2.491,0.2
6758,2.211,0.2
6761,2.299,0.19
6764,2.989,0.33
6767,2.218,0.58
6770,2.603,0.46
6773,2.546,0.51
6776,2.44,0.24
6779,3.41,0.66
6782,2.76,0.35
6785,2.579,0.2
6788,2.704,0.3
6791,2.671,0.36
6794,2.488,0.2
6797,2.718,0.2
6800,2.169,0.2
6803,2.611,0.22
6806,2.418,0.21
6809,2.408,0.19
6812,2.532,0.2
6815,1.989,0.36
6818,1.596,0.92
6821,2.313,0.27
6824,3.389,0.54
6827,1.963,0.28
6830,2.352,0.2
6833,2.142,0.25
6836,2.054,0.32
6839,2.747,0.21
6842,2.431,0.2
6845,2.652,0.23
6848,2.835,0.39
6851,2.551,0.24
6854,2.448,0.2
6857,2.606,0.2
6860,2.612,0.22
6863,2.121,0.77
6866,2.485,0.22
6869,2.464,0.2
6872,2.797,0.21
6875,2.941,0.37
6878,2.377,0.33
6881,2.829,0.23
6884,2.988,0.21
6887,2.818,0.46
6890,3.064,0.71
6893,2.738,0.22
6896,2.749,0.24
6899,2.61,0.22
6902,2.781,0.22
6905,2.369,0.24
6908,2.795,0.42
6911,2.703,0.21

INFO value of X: 2.1 A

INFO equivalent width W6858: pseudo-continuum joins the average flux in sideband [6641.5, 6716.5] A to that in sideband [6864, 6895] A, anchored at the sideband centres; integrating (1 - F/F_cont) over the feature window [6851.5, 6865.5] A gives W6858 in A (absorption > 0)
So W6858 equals 1.35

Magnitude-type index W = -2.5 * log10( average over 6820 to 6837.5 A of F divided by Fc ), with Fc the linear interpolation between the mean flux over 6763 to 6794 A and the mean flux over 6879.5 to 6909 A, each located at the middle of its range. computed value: 0.15 mag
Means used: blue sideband 2.68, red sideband 2.77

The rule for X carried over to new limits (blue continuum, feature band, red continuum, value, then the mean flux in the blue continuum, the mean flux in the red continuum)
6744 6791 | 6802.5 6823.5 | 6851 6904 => 2.6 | 2.6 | 2.67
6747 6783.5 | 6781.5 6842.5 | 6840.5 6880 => 3.6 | 2.59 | 2.57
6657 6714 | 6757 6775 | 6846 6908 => 0.9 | 2.58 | 2.66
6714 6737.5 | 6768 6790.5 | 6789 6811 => -1.7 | 2.55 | 2.5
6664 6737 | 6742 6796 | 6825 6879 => -2.3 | 2.52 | 2.49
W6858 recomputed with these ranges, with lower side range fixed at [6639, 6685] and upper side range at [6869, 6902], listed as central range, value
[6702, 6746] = 1.81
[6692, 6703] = 1.34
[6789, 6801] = 0.75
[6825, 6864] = 4.30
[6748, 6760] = 1.03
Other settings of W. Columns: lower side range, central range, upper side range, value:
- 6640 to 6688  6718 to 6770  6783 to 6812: 0.024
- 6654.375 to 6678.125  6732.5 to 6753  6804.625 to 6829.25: -0.021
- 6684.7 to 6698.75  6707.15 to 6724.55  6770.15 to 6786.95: -0.020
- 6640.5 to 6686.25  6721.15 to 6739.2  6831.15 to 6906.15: 0.033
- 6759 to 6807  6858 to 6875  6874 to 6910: 0.074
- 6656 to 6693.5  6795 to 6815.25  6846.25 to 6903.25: 0.097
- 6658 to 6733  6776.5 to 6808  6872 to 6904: 0.012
